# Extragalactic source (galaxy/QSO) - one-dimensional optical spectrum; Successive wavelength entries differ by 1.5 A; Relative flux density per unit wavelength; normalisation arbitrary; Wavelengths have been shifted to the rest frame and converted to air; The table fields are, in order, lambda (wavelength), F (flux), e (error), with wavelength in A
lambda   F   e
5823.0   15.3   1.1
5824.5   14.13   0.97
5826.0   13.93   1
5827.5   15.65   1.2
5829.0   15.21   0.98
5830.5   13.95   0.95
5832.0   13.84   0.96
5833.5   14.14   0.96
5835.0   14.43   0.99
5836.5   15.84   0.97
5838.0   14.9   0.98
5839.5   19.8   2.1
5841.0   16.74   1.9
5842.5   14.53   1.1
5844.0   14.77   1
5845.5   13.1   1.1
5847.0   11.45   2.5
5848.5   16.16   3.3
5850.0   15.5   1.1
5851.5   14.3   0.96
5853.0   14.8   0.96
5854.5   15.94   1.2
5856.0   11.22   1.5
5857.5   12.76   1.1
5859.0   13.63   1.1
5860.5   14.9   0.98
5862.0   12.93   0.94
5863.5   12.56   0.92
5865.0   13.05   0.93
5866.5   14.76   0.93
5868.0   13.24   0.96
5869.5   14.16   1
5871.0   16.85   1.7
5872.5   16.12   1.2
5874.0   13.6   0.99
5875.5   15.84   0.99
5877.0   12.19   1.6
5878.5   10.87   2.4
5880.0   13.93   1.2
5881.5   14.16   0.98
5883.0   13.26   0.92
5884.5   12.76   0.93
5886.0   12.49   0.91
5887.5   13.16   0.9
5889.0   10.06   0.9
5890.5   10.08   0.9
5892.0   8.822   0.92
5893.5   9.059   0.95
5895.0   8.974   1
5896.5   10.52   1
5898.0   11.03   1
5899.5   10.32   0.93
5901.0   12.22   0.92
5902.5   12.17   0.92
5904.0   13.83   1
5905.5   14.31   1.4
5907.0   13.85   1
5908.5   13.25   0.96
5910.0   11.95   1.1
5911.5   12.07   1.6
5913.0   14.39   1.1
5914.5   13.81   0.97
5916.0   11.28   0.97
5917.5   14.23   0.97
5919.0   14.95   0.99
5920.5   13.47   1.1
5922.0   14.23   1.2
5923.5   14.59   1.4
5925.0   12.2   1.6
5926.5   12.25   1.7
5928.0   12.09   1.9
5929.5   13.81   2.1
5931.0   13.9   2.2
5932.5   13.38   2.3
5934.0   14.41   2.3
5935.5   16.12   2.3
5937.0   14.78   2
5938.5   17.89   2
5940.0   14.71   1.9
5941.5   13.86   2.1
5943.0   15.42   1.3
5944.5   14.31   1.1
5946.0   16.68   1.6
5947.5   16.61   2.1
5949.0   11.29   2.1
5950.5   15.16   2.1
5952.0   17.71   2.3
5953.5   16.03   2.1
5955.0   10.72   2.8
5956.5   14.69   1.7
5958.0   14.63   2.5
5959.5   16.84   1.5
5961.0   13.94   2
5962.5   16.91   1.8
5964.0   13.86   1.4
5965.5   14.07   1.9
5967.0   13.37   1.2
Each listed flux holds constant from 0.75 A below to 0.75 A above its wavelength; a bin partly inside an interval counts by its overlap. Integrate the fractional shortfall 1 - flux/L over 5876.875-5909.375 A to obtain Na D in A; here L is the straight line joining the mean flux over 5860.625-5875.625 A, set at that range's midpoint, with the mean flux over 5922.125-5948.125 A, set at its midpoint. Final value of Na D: 5.6 A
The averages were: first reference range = 14.3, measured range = 11.9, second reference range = 14.5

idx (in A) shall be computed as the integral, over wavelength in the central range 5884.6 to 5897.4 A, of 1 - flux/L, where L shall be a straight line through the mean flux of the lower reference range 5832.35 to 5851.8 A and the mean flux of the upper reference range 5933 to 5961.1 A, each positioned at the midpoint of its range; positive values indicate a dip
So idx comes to 3.8 A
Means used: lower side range 15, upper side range 15.1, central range 10.5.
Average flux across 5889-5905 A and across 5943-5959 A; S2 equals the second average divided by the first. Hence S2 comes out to 1.38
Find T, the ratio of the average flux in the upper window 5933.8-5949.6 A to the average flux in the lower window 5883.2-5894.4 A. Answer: 1.4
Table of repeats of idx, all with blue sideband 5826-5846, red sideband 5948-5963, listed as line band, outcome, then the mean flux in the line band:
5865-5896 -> 4.7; 12.7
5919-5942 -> 1.1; 14.1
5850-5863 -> 1.0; 13.9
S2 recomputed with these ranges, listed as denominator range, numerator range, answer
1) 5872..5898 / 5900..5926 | 1.10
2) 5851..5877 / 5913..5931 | 0.95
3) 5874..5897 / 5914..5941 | 1.19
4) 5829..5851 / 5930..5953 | 1.01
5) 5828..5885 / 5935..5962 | 1.06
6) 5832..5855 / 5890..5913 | 0.77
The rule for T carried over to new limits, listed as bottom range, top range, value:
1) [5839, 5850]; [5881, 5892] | 0.79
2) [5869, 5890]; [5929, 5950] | 1.10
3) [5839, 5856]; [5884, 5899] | 0.71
